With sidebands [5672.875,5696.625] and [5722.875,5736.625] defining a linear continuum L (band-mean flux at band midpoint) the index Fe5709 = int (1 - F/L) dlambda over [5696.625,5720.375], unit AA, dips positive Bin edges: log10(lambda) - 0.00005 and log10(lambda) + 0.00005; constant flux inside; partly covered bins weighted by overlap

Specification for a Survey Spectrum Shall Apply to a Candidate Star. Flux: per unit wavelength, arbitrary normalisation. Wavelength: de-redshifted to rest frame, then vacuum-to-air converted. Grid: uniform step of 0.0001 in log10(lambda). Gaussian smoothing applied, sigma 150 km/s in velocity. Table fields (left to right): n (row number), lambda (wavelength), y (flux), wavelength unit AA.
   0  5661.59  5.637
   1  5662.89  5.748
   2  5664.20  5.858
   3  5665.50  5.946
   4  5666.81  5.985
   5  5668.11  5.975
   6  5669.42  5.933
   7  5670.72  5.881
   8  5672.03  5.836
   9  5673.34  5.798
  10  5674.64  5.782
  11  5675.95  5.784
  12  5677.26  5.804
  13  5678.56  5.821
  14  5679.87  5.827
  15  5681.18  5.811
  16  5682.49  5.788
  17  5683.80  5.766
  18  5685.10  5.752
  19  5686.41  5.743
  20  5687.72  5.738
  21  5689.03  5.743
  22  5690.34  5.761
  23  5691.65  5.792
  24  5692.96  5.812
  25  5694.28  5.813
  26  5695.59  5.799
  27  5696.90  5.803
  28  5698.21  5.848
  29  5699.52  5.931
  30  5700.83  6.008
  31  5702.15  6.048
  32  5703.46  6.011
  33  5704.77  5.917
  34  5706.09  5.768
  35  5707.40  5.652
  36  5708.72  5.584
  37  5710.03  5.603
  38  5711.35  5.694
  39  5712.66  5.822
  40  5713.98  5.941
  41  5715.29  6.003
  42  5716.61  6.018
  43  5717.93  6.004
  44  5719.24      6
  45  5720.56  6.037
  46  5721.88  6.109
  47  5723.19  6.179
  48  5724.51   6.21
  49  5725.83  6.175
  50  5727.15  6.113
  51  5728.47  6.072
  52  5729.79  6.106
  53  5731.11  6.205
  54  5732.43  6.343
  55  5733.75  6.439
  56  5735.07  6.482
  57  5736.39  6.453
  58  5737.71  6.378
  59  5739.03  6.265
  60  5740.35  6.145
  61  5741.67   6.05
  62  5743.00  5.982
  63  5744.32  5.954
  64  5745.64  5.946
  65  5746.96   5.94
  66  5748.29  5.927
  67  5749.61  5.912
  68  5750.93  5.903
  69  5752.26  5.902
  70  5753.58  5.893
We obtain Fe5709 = 0.6 AA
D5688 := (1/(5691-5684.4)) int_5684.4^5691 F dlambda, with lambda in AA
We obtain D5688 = 5.75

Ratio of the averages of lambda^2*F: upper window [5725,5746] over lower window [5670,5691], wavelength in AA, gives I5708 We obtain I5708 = 1.1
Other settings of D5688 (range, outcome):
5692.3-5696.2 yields 5.8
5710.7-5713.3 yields 5.77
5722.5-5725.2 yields 6.2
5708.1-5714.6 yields 5.73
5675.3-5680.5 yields 5.81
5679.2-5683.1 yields 5.8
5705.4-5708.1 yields 5.69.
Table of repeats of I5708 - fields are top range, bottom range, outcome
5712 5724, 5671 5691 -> 1.05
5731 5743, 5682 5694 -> 1.11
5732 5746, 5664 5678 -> 1.09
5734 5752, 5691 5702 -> 1.06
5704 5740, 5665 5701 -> 1.05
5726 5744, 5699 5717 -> 1.07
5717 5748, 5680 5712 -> 1.07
